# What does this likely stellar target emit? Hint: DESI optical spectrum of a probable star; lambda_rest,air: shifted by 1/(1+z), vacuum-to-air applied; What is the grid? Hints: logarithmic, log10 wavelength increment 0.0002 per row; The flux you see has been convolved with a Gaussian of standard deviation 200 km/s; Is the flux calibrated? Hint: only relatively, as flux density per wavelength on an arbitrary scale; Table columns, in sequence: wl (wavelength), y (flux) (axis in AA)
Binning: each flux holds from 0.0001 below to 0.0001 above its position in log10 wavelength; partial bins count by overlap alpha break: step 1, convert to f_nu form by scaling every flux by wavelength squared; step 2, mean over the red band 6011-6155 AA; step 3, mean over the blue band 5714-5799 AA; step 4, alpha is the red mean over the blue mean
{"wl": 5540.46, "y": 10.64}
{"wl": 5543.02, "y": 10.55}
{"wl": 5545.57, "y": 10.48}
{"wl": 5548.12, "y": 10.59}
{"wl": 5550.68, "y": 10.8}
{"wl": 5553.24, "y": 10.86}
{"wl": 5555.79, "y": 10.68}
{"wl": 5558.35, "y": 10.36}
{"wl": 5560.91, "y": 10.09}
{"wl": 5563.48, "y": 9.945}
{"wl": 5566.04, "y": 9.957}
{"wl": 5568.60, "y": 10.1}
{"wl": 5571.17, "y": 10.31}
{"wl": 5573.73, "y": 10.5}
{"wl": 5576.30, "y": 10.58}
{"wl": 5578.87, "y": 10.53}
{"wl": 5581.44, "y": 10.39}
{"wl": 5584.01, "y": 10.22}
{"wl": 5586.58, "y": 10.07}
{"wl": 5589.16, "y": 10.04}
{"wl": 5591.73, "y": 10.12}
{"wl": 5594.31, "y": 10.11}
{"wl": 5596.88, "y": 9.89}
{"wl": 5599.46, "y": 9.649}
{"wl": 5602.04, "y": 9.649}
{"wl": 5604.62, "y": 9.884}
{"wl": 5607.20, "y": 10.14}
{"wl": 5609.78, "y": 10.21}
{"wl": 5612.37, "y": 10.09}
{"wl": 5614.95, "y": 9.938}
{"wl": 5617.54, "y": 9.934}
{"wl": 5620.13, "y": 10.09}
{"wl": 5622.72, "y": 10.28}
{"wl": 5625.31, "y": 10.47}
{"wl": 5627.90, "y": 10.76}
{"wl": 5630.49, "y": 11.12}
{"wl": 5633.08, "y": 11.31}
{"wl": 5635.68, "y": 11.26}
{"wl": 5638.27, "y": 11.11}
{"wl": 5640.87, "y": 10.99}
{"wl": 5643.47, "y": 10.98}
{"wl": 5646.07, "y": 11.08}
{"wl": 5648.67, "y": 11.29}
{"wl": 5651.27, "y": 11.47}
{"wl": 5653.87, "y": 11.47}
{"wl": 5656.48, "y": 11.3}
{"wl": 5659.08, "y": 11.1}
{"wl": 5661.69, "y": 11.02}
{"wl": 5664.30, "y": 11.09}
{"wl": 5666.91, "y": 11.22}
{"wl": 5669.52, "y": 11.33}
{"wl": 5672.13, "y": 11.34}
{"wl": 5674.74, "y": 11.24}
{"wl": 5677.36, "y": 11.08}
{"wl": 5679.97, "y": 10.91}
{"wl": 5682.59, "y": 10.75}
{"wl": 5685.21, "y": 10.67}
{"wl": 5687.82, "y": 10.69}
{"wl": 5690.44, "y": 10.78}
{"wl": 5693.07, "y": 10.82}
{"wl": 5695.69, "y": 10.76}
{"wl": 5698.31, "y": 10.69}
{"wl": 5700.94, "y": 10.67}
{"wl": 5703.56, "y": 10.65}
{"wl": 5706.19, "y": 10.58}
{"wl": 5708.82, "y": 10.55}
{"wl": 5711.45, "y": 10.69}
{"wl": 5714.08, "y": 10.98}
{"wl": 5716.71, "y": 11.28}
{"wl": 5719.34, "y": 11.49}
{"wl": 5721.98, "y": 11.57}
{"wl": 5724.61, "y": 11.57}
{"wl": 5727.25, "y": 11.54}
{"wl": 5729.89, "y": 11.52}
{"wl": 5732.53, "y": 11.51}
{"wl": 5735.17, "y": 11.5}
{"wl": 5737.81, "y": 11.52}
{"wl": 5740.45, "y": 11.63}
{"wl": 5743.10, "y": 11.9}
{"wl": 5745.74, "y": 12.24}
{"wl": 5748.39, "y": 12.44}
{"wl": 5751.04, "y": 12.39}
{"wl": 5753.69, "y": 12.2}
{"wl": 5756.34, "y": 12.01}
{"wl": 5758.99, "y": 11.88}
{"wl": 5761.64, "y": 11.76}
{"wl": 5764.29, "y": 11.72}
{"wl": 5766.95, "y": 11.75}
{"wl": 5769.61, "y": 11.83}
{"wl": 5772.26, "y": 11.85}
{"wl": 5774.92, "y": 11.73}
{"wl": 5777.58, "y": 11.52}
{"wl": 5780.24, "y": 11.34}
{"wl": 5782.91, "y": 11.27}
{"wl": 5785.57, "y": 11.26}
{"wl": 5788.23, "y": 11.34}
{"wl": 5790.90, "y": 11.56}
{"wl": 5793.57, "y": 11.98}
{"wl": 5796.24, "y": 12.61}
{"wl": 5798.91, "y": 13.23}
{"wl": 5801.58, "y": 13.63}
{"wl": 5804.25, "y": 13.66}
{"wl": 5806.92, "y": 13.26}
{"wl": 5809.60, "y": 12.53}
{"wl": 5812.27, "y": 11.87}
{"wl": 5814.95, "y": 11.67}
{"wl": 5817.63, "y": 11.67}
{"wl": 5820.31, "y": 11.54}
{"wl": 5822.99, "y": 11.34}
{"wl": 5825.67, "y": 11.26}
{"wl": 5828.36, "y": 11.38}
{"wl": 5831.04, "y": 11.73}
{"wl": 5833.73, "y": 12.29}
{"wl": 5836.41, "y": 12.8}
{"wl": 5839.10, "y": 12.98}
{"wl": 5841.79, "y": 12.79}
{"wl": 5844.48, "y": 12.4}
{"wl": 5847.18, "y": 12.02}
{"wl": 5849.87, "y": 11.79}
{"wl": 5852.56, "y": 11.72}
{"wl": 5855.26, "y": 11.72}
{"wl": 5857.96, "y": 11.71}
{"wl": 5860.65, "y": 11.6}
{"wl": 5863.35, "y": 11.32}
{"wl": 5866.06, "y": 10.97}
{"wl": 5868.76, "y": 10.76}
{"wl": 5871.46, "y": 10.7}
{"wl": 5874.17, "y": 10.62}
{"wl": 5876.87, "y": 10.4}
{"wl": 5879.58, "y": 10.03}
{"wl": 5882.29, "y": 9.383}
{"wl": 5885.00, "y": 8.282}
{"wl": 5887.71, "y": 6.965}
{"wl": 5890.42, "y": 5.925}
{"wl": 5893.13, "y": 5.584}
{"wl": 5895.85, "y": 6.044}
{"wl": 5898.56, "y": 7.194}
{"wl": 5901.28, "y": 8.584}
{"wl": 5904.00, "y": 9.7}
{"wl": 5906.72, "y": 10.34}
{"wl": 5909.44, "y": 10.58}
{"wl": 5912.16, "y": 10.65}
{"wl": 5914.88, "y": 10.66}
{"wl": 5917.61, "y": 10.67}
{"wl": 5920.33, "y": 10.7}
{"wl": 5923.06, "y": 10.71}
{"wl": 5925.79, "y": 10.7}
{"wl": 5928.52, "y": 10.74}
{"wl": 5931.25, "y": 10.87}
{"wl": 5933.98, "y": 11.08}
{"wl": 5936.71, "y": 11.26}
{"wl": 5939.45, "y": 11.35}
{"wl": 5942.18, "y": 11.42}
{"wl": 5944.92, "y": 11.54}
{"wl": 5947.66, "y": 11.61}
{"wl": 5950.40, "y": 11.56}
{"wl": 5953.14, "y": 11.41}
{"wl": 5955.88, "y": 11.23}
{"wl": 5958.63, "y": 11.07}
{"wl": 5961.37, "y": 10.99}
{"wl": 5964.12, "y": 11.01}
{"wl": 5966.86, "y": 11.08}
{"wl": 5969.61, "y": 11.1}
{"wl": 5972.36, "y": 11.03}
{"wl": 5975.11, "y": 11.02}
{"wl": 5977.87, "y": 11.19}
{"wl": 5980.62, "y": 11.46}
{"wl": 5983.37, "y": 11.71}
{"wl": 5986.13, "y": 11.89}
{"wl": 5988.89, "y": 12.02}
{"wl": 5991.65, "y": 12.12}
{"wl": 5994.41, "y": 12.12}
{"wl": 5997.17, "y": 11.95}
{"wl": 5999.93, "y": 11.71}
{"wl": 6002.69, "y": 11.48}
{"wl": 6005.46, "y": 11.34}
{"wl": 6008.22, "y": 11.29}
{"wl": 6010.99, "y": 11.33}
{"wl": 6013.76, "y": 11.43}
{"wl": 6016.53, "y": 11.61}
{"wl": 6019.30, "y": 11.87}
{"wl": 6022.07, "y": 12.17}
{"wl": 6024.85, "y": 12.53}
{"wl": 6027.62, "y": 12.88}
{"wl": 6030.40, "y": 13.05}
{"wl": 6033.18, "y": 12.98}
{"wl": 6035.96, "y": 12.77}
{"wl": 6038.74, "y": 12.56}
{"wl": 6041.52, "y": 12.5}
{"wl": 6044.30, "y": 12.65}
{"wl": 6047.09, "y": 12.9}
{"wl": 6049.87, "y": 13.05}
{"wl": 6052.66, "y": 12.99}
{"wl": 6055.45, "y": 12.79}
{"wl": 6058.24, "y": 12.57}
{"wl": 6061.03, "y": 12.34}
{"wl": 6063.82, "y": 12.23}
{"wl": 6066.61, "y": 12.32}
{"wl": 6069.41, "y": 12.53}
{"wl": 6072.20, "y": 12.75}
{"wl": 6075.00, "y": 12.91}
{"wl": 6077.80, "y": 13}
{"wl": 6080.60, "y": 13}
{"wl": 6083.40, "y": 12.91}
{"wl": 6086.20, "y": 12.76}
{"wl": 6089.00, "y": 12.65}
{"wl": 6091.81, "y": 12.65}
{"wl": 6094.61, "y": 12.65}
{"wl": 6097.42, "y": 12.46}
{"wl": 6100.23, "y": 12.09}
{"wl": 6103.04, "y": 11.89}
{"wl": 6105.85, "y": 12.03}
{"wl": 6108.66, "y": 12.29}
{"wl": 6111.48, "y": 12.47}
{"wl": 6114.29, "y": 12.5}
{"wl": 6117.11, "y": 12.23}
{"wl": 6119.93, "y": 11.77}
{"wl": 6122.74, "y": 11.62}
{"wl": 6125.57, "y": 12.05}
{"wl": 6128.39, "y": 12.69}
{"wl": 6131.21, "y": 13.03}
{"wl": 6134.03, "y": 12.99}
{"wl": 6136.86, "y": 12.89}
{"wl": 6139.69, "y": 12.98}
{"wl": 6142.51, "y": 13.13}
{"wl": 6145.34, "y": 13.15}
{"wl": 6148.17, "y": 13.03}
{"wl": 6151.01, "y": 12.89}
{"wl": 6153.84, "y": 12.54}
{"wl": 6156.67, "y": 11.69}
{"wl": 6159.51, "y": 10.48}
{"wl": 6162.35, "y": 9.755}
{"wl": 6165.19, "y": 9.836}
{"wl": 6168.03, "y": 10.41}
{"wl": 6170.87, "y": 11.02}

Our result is 1.19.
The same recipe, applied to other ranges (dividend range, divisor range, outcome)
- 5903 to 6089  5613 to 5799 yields 1.15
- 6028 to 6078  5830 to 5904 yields 1.32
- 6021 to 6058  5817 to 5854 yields 1.14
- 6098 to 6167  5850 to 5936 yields 1.33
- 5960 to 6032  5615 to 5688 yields 1.20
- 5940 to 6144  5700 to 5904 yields 1.18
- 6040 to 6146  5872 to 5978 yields 1.31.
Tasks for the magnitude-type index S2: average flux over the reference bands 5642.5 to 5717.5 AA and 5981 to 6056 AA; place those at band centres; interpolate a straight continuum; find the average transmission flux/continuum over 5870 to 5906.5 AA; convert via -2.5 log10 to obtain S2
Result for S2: 0.35 mag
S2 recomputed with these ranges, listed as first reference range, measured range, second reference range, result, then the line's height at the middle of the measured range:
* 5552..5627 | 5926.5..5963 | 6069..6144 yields 0.05 mag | 11.8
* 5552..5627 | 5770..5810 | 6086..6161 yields -0.11 mag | 11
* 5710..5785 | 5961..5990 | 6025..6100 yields 0.10 mag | 12.4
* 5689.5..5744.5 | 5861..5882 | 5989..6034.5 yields 0.09 mag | 11.6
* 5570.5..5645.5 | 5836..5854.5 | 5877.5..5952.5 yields -0.23 mag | 9.94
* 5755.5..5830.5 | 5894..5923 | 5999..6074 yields 0.26 mag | 12.1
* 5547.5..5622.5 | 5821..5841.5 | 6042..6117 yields -0.06 mag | 11.4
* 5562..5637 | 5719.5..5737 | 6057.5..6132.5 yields -0.07 mag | 10.8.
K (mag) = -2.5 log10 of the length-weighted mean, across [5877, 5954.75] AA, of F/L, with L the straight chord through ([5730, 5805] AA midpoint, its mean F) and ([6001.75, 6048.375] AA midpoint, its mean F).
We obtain 0.22 mag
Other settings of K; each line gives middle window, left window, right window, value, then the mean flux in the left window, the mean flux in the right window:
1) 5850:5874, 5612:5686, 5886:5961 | -0.109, 10.9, 10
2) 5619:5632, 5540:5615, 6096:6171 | -0.017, 10.2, 12.1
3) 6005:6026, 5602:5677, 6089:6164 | 0.024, 10.8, 12.3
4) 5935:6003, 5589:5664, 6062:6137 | 0.048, 10.6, 12.5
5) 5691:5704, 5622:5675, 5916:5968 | 0.039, 11.1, 11.1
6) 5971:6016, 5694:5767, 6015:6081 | 0.077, 11.5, 12.6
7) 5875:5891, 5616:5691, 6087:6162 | 0.318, 11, 12.4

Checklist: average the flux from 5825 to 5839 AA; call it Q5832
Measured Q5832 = 12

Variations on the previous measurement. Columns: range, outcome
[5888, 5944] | 9.7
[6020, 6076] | 12.7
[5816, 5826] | 11.5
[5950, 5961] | 11.3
